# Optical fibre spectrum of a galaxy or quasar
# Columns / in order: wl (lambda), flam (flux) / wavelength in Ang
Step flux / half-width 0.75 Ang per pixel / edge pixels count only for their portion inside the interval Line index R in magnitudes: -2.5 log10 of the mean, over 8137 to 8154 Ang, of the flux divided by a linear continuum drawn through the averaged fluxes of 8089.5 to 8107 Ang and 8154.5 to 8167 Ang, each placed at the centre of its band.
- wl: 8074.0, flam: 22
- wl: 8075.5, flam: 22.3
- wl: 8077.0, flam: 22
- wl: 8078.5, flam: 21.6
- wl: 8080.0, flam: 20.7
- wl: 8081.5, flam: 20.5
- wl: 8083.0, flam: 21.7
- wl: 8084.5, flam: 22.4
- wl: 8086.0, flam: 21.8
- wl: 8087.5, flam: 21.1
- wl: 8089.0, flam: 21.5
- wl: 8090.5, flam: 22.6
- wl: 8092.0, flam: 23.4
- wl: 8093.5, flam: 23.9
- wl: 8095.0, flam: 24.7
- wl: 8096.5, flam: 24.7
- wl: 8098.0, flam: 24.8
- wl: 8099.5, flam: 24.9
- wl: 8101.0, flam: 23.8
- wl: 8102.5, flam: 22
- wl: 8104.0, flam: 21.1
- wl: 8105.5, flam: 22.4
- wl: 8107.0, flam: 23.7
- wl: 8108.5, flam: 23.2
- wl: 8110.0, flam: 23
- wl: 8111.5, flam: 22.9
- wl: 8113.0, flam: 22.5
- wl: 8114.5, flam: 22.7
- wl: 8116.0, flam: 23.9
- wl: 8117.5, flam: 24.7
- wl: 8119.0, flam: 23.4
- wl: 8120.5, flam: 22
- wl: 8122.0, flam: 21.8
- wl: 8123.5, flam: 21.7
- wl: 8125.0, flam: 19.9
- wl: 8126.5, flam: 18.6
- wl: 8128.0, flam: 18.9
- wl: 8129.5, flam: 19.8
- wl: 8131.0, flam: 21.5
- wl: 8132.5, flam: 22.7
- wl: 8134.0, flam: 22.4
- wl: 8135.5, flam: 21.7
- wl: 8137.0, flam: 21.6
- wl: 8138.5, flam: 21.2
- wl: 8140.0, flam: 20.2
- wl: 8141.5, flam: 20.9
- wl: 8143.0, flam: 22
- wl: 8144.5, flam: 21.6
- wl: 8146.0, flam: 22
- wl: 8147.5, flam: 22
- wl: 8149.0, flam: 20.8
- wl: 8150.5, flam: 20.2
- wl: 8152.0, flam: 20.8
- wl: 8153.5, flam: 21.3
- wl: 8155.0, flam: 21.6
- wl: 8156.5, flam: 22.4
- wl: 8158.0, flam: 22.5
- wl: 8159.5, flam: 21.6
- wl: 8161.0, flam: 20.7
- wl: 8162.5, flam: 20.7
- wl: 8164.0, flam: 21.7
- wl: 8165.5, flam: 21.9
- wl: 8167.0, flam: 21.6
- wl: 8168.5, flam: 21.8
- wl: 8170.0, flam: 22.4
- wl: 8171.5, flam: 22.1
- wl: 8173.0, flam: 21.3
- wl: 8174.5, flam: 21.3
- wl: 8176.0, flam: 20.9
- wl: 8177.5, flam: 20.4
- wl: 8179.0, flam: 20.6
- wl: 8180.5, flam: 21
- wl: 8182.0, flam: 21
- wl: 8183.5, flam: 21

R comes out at 0.04 mag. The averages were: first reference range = 23.5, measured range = 21.2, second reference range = 21.6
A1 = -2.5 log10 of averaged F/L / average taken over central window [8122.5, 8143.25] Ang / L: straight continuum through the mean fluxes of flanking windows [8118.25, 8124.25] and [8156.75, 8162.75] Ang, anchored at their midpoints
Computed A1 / 0.06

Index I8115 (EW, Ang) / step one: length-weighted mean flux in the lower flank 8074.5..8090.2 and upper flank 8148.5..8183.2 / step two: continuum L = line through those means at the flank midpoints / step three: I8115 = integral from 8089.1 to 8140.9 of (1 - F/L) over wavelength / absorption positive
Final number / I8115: -2.19 Ang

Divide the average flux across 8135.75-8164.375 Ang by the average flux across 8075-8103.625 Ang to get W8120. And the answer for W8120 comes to 0.94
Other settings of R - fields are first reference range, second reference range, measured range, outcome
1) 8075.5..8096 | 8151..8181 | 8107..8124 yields -0.050 mag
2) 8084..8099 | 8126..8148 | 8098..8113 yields -0.026 mag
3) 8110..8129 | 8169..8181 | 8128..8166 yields 0.011 mag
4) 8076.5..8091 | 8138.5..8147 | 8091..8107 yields -0.099 mag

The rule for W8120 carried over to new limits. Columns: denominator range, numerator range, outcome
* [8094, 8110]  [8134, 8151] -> 0.91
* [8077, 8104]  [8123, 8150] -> 0.93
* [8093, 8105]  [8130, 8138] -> 0.92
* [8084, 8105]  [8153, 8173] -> 0.94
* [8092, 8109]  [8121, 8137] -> 0.89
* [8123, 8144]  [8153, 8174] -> 1.04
